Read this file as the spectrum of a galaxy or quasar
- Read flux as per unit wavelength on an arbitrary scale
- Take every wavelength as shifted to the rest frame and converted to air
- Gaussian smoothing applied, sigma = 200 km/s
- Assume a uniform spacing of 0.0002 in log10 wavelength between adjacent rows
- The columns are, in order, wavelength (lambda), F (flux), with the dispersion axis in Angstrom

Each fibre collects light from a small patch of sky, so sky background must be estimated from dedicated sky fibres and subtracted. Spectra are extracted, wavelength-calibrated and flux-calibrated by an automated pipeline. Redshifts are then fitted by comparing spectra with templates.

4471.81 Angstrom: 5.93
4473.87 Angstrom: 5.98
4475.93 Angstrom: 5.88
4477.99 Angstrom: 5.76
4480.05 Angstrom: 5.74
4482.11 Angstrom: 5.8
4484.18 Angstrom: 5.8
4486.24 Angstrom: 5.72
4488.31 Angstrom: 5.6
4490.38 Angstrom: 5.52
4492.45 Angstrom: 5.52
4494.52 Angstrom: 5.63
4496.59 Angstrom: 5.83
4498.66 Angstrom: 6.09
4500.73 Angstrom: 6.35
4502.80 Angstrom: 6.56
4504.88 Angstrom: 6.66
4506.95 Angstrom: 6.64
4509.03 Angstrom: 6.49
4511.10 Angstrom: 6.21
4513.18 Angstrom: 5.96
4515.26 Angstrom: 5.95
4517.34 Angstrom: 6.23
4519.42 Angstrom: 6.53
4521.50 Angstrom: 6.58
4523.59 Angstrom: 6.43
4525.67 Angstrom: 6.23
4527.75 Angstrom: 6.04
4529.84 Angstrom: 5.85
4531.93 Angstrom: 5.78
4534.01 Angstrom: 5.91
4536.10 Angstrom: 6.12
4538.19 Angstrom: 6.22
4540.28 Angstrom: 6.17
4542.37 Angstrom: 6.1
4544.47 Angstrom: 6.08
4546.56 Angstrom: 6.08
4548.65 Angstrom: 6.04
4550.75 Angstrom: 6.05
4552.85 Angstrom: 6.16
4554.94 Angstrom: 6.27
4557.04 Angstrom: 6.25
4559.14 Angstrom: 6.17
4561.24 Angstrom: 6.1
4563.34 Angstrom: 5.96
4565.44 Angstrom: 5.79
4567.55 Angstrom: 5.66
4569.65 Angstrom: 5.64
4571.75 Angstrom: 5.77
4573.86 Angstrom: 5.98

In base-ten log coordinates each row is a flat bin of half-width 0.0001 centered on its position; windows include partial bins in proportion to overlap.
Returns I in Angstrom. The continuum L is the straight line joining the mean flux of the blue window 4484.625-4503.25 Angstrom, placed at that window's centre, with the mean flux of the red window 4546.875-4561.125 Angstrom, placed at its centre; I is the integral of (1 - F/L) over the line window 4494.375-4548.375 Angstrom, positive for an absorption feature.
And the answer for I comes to -1.9 Angstrom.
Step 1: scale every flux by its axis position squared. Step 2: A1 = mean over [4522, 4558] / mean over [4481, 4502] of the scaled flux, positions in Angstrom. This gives 1.08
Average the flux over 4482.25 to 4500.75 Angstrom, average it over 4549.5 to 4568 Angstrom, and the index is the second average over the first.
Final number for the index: 1.1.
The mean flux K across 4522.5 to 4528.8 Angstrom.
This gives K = 6.23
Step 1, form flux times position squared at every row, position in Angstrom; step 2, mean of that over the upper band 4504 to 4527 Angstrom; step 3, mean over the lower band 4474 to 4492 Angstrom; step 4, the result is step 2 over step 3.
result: 1.12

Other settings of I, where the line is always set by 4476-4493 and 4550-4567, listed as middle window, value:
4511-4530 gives -1.1 Angstrom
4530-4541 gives -0.1 Angstrom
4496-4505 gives -0.8 Angstrom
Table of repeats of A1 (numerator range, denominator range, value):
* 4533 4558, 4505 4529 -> 0.98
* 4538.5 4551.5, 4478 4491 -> 1.10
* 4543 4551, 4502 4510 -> 0.94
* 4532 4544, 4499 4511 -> 0.95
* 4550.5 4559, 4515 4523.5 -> 0.99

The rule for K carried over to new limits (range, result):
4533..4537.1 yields 6.01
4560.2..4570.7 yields 5.83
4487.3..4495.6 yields 5.57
